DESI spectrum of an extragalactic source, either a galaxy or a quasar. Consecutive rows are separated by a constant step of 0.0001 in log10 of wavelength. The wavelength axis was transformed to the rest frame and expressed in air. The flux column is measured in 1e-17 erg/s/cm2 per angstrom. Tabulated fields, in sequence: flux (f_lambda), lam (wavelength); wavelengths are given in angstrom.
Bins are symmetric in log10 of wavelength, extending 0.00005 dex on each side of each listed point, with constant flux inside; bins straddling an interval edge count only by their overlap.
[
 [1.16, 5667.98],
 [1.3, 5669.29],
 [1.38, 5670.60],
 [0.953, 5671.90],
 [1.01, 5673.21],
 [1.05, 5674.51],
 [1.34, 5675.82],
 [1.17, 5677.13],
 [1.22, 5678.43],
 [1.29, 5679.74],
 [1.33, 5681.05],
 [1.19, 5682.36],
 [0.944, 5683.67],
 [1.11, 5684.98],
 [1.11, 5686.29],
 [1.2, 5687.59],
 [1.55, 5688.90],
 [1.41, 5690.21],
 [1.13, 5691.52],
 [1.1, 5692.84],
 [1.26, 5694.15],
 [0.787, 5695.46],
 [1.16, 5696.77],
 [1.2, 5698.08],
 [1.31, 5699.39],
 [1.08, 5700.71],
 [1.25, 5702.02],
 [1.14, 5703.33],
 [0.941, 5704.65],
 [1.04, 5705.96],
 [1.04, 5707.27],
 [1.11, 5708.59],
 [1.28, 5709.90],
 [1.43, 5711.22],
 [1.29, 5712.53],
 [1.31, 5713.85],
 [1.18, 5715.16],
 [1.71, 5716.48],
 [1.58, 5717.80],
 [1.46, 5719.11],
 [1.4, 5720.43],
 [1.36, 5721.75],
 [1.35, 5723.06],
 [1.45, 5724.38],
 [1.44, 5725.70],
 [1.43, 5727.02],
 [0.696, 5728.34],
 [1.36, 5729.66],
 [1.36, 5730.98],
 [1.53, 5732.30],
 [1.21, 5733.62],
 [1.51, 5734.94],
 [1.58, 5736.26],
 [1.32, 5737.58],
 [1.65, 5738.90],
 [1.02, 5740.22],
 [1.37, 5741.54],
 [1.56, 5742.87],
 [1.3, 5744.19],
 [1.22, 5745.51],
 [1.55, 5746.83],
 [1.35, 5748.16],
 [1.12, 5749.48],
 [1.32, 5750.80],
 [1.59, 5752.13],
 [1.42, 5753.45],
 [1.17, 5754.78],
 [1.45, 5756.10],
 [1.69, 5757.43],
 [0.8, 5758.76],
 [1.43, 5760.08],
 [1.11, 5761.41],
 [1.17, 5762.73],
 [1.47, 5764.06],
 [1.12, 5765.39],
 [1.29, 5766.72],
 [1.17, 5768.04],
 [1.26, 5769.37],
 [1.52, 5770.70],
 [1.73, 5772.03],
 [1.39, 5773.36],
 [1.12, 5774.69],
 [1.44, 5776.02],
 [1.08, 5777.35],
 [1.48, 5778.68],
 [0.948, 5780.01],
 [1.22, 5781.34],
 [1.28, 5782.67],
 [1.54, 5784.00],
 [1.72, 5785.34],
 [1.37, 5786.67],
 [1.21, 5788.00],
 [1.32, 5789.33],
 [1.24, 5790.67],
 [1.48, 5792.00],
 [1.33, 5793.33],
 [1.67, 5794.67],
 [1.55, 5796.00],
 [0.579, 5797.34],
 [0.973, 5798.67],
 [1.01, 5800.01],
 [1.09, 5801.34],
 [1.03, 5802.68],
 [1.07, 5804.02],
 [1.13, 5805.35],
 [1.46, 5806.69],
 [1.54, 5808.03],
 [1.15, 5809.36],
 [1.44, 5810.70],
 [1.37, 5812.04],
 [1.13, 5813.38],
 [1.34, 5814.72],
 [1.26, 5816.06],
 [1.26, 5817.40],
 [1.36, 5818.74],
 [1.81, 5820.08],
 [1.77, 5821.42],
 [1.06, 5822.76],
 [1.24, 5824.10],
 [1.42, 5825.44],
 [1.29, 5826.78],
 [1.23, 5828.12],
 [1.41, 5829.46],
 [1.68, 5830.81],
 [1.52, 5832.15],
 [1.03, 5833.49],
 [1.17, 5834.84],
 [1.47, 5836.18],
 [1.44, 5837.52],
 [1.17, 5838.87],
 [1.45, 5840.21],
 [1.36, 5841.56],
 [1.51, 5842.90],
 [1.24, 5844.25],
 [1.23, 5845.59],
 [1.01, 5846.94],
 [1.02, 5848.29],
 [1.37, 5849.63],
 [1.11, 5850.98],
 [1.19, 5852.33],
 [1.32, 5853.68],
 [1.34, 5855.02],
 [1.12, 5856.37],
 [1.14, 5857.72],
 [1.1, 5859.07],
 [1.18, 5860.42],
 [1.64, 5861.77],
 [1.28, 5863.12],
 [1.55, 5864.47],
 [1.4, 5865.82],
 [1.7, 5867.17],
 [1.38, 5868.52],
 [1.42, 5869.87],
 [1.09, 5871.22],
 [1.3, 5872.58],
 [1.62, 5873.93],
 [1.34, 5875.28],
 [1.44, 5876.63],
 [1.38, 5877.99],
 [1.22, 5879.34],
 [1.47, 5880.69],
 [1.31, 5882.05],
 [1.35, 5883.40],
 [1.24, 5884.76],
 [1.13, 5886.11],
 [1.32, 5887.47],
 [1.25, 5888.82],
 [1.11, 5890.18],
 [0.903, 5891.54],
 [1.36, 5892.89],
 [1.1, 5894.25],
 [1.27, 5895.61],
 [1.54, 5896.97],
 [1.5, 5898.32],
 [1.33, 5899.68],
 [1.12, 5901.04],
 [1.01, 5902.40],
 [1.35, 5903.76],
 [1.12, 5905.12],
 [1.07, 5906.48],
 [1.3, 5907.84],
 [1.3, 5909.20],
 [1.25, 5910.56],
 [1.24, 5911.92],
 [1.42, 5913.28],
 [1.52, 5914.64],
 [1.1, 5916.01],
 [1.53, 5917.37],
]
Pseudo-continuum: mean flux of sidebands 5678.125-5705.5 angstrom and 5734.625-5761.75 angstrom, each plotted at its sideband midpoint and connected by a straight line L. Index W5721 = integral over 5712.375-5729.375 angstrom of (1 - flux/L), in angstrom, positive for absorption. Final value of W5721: -1.2 angstrom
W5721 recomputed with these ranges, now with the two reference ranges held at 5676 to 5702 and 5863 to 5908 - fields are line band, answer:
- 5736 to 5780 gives -3.69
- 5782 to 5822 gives -1.91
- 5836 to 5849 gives -0.06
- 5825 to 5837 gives -0.81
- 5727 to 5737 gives -0.93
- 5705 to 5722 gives -1.54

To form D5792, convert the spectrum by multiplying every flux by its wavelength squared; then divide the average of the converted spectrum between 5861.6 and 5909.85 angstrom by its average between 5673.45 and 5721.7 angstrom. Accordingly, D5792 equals 1.1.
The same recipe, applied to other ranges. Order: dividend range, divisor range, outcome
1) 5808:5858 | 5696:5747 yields 1.04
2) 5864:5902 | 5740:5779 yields 1.04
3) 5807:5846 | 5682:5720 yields 1.16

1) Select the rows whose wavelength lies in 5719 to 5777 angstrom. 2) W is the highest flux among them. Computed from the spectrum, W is 1.73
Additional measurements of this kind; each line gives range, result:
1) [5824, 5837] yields 1.68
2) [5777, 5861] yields 1.81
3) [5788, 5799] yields 1.67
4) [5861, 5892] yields 1.7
